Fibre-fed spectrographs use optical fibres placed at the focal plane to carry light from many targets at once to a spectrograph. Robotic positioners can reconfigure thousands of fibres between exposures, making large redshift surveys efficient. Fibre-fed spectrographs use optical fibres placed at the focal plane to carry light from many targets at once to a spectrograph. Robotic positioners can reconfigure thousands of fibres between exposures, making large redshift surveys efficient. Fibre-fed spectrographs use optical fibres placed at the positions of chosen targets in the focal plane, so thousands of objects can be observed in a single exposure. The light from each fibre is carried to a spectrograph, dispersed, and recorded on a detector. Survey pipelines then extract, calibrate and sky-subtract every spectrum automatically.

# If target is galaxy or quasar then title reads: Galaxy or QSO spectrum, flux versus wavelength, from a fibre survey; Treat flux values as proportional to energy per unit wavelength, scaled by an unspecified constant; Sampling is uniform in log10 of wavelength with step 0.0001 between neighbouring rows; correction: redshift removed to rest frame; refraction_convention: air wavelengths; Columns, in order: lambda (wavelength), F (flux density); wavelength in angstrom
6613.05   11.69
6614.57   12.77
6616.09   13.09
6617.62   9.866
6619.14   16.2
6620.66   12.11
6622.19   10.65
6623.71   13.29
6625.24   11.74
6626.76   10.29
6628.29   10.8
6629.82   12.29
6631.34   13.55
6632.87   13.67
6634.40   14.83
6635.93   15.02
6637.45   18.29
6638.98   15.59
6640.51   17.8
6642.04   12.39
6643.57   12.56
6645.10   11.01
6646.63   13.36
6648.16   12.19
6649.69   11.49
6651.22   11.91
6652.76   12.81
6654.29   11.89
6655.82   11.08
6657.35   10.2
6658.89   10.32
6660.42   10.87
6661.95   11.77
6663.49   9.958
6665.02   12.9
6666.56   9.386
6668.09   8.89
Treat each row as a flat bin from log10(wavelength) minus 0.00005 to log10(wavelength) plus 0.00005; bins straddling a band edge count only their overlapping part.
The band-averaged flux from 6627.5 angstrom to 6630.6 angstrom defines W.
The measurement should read 11.5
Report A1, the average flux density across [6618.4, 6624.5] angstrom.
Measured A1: 13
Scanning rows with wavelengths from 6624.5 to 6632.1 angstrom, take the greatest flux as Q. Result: 13.55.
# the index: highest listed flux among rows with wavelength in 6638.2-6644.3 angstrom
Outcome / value 17.8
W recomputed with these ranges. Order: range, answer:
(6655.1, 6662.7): 10.8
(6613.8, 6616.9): 12.9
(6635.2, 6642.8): 15.8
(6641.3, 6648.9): 12.3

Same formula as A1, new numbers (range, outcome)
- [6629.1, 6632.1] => 13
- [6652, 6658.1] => 11.5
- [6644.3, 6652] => 12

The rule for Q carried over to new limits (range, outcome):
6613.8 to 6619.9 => 16.2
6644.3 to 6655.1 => 13.36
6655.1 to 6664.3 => 11.77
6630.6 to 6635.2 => 14.83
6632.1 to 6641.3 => 18.29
